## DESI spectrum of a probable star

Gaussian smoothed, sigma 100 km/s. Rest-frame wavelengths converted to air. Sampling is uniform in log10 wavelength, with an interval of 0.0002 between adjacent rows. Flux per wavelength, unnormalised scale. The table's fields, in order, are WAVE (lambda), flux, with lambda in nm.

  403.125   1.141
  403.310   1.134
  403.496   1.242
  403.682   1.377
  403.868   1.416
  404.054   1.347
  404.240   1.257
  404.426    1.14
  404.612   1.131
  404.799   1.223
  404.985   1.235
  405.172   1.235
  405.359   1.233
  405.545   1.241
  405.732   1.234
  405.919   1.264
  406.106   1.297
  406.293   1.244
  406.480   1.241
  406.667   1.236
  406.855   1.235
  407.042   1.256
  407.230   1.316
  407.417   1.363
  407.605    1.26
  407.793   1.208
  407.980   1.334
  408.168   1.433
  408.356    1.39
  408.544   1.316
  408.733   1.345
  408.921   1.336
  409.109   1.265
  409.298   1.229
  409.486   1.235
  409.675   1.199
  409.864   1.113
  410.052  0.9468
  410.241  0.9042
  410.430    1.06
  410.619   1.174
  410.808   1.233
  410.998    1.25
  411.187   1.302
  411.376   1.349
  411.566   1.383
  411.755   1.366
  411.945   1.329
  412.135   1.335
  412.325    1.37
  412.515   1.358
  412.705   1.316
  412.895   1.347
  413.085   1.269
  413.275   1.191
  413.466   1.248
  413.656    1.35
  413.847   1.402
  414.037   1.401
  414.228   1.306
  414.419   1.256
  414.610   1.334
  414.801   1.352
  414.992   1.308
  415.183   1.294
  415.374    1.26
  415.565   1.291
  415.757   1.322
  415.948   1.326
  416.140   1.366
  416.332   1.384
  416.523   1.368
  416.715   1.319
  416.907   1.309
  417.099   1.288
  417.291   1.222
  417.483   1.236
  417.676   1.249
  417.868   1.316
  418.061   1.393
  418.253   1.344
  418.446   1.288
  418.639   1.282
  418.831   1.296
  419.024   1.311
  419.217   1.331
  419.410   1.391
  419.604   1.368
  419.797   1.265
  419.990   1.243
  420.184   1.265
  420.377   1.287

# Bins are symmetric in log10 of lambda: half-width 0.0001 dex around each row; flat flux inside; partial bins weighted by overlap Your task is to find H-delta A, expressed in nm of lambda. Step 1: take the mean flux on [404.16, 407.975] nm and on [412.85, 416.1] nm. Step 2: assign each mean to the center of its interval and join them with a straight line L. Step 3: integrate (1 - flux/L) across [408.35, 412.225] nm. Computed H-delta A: 0.12 nm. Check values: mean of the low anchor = 1.24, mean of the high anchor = 1.31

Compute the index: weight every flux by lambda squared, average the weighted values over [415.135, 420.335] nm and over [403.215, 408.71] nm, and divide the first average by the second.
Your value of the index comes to 1.1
